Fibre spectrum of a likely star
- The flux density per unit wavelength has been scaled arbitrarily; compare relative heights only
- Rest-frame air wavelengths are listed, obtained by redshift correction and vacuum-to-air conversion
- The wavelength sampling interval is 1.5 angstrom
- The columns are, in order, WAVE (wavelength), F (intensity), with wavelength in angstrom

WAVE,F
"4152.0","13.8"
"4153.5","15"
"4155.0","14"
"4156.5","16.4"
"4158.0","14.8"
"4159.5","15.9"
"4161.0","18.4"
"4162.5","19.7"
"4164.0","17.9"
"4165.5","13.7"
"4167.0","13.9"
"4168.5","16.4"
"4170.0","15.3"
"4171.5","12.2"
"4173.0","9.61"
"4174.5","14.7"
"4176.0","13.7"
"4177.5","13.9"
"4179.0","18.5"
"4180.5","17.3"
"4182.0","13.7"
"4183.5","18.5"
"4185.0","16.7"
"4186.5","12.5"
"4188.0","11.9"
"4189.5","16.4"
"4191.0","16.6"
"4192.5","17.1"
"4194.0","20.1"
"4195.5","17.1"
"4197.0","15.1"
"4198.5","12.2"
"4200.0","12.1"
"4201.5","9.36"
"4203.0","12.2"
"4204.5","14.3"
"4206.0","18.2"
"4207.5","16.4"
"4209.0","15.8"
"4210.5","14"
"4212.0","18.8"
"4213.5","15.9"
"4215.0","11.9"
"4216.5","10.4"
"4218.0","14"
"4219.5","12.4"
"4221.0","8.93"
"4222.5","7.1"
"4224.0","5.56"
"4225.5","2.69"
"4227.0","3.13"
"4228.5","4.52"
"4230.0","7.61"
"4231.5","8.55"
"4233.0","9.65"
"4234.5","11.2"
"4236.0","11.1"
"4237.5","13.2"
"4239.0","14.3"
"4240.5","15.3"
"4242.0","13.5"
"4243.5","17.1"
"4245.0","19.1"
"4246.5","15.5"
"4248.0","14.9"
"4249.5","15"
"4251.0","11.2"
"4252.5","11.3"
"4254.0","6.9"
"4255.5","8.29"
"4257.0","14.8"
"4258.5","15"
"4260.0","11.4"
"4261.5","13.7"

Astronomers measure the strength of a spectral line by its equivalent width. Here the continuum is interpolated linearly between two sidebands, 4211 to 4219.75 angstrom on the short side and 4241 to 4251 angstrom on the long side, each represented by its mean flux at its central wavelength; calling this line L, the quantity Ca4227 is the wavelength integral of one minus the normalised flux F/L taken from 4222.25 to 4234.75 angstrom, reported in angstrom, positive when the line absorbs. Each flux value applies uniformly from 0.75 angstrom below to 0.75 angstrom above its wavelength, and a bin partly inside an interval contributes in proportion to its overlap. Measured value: 7.0 angstrom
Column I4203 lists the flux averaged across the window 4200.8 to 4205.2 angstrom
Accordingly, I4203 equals 12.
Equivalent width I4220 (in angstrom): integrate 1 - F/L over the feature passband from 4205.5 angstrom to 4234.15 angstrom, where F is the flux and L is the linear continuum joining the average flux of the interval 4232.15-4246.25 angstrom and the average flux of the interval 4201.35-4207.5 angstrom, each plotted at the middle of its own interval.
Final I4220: 6.8 angstrom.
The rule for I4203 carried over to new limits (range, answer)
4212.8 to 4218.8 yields 13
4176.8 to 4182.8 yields 15.9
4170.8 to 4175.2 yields 12.1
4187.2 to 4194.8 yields 16.4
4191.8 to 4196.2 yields 18.1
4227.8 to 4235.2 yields 8.31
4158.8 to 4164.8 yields 18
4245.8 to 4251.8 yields 14.1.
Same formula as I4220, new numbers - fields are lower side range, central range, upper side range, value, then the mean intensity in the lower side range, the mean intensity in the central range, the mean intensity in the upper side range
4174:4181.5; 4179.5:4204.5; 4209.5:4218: 0.20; 15.6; 14.9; 14.2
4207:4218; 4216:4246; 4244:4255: 7.38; 14.7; 10.5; 13.4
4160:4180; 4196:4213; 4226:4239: -4.13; 15.3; 14.5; 8.83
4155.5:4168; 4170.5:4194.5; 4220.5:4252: -0.70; 16.3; 15.2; 10.9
